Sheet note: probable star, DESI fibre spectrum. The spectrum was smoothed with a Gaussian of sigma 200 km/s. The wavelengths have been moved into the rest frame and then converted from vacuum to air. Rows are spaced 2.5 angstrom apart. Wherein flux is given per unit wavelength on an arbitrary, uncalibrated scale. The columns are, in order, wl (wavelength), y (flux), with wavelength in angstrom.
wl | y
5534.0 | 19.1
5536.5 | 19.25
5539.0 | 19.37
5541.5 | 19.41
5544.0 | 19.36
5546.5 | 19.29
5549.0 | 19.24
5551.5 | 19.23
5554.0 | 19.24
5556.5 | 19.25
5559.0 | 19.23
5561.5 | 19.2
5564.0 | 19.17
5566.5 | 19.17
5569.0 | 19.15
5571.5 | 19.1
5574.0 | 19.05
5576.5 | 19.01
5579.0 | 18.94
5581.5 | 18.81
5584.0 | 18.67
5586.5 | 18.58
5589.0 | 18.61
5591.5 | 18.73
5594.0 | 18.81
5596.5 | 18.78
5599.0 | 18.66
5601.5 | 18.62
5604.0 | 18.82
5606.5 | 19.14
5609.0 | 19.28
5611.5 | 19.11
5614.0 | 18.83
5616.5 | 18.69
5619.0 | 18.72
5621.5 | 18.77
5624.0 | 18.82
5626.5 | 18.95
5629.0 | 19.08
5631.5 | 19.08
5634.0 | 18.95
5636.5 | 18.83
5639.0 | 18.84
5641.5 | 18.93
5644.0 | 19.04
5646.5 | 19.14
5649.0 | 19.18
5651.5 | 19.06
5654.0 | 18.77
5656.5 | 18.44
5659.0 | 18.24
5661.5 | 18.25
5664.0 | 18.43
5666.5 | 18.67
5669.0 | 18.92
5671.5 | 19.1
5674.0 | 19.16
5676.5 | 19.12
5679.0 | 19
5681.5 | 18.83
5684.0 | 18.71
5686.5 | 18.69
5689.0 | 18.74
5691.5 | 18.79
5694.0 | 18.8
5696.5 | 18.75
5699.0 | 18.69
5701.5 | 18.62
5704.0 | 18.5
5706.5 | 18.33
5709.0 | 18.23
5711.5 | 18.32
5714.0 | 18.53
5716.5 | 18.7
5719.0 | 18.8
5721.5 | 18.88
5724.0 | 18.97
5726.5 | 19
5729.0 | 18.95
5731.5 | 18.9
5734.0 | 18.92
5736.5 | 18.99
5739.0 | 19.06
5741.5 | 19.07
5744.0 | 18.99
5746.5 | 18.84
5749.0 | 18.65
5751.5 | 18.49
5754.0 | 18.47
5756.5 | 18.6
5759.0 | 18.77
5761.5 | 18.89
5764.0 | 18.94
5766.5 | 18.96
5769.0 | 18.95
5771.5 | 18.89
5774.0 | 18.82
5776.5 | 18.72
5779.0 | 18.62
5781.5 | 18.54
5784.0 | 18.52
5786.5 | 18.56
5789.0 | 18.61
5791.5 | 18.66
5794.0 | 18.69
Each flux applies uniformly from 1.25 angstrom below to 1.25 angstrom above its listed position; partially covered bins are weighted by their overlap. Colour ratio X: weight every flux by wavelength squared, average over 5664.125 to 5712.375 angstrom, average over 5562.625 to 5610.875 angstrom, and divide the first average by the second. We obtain 1.03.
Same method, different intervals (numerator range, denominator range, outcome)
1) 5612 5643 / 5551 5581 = 1.01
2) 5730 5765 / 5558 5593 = 1.06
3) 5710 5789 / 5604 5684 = 1.03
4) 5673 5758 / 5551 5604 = 1.04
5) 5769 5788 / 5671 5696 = 1.02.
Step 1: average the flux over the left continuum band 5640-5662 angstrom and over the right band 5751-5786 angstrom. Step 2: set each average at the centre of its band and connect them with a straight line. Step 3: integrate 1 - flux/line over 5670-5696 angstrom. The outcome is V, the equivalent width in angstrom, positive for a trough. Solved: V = -0.1 angstrom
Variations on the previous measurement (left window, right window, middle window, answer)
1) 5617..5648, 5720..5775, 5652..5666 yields 0.3 angstrom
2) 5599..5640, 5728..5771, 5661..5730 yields 0.5 angstrom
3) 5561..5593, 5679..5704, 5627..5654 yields -0.3 angstrom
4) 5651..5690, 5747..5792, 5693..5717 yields 0.3 angstrom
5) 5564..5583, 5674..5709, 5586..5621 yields 0.3 angstrom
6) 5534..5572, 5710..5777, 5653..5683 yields 0.4 angstrom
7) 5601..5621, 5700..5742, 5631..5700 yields 0.0 angstrom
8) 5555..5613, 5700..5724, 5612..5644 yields -0.1 angstrom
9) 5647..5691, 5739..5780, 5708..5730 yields 0.1 angstrom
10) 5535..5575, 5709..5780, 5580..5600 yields 0.5 angstrom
